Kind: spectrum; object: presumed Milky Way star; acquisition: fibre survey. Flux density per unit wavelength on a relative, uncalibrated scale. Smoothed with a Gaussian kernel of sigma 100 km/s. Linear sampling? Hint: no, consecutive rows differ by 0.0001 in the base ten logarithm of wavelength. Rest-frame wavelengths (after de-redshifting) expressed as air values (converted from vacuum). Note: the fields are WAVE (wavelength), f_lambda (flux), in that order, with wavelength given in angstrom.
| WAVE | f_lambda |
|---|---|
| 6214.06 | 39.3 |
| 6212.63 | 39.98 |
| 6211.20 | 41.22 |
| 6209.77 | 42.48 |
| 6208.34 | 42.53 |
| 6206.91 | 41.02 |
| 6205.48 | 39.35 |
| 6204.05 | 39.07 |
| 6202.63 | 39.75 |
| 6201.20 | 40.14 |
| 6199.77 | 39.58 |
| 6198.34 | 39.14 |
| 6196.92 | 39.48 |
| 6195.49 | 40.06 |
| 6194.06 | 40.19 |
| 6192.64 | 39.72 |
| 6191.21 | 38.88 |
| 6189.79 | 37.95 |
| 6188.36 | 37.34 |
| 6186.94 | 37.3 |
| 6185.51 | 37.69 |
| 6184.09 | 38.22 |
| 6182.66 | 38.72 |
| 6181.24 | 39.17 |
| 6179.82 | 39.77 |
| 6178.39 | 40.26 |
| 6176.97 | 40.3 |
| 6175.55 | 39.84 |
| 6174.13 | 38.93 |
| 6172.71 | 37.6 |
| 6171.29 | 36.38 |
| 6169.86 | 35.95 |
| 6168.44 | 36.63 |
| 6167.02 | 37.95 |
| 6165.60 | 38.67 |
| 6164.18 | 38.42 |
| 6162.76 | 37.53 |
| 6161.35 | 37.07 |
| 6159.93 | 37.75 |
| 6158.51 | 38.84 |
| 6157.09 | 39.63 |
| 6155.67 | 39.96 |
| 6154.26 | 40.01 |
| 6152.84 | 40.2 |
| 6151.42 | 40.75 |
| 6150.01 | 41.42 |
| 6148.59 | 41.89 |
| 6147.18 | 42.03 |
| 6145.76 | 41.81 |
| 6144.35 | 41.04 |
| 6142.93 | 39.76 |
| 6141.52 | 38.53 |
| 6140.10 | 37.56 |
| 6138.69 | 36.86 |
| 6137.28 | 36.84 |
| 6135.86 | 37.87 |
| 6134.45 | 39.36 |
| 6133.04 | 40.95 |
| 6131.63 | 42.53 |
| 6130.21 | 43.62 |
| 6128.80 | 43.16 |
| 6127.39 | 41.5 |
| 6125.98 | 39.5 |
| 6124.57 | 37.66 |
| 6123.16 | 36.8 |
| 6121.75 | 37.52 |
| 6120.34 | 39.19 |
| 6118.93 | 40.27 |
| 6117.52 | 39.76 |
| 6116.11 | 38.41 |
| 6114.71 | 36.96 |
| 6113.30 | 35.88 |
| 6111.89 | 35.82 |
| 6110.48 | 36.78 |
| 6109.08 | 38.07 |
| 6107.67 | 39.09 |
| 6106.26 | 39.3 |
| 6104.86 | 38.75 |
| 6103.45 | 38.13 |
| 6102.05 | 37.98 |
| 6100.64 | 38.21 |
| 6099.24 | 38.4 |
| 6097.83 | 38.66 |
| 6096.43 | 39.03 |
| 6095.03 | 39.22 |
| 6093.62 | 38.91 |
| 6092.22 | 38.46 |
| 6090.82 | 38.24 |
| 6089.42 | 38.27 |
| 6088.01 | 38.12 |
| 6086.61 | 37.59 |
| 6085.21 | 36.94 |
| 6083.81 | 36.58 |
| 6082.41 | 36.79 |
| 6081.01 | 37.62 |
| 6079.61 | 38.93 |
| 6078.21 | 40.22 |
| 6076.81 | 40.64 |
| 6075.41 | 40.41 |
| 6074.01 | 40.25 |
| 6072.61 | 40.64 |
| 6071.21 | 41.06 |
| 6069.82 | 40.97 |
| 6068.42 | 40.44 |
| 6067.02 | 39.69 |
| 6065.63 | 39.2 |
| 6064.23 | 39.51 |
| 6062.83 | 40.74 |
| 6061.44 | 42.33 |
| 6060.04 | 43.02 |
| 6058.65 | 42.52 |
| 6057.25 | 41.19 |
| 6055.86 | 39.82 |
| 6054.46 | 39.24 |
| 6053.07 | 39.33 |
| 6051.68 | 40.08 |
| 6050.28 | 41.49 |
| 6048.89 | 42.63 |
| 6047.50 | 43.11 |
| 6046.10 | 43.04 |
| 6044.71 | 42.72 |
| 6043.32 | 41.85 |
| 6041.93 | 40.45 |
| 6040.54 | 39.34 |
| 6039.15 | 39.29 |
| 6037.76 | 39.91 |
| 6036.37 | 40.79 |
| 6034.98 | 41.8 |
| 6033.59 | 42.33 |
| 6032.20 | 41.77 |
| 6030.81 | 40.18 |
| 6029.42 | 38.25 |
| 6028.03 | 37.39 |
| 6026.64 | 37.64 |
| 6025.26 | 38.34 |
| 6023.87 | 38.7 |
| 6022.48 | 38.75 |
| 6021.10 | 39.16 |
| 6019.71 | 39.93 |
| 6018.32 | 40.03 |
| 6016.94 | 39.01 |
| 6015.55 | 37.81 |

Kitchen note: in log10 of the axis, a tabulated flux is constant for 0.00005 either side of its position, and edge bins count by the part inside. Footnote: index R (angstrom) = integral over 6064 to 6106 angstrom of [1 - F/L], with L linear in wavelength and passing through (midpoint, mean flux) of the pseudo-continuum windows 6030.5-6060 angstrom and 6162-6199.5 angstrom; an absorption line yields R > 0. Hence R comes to 1.5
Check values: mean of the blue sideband 41.1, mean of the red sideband 38.6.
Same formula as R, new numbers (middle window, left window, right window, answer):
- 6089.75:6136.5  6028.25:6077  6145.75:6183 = 1.2 angstrom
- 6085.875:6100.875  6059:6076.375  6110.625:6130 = 0.5 angstrom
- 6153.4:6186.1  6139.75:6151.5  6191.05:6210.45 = 1.5 angstrom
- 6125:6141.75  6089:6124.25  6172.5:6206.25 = -0.6 angstrom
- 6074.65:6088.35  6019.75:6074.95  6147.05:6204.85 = 0.6 angstrom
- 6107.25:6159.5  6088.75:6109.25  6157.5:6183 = -1.3 angstrom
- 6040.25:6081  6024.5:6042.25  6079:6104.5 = -1.9 angstrom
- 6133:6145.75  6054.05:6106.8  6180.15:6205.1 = 0.1 angstrom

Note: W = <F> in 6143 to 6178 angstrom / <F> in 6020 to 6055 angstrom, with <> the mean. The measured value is 1.0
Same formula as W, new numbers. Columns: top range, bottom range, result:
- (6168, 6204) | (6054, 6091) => 0.98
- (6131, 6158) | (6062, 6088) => 1.02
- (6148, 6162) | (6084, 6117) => 1.04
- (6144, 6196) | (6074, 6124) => 1.02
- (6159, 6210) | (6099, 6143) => 1.00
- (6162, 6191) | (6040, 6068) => 0.93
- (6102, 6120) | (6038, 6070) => 0.93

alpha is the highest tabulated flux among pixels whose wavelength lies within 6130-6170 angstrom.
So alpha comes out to 43.62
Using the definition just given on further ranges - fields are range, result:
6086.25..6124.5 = 40.27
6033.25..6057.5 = 43.11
